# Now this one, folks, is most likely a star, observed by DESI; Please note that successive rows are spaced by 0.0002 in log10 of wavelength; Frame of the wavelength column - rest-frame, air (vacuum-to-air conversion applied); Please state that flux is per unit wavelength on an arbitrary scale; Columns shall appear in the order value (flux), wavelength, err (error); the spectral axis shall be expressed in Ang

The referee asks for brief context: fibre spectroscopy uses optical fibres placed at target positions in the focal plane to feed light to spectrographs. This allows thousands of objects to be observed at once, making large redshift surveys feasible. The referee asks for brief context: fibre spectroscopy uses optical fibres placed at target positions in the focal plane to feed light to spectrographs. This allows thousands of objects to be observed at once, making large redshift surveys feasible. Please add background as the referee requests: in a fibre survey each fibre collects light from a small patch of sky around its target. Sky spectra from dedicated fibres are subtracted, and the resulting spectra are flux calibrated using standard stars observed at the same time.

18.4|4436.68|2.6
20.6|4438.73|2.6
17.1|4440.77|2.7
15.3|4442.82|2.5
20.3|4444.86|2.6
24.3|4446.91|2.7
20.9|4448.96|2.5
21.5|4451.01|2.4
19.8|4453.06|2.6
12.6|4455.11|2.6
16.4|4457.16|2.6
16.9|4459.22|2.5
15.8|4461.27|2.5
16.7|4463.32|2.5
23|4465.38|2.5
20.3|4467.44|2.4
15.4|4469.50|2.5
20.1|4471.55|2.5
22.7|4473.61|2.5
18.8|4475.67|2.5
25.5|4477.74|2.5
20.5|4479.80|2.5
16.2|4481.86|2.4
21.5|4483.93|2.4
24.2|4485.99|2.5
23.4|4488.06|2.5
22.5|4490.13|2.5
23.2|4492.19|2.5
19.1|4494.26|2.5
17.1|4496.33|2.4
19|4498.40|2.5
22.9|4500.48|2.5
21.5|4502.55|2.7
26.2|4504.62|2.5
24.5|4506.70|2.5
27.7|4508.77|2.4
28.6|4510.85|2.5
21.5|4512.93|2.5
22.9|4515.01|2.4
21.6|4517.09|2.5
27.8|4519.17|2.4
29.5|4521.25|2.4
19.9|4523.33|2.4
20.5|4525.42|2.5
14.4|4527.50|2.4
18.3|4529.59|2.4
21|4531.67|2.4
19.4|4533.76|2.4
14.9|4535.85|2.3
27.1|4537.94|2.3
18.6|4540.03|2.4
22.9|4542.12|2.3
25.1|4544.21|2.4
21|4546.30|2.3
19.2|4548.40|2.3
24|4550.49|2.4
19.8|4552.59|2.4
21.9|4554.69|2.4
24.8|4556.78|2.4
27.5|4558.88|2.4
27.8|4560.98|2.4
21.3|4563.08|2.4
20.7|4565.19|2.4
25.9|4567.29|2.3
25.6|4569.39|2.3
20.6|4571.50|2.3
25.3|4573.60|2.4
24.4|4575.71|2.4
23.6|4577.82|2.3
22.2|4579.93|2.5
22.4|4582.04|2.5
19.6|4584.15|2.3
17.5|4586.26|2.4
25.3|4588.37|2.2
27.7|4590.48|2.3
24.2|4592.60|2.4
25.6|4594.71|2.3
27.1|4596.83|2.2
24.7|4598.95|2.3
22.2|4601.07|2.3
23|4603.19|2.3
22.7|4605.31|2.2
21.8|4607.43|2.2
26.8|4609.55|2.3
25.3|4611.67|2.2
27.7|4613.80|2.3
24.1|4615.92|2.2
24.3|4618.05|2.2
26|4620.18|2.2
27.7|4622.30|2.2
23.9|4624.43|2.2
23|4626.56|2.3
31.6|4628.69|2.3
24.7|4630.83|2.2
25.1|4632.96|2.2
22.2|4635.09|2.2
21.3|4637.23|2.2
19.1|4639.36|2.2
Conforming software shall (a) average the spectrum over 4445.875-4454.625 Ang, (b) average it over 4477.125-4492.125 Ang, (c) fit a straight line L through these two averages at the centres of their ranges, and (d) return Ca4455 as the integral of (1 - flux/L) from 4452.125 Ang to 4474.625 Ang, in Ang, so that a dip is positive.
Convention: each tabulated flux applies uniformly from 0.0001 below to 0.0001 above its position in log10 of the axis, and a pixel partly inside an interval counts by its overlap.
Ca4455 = 3.4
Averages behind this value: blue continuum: 21.1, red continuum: 22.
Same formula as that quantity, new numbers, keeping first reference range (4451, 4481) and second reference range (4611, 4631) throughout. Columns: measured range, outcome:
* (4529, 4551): 1.24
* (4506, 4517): -1.97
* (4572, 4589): 1.17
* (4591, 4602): -0.07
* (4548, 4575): -0.34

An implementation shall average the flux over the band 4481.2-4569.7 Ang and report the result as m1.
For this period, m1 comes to 22.4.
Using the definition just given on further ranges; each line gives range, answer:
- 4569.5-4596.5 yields 23.4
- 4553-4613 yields 23.8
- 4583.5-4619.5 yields 24.2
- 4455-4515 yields 21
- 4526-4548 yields 20.2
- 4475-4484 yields 20.4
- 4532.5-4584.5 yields 22.7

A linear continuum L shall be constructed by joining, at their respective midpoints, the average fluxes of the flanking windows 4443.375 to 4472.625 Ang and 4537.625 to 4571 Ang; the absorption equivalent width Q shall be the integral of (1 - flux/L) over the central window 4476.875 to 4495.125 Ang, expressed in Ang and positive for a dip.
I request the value -1.5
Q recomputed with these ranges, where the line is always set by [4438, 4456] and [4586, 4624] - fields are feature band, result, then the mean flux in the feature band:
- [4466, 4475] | 0.1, 19.8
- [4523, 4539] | 2.0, 19.4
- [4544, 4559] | 0.3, 22.5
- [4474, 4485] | -0.2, 20.6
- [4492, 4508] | -0.5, 21.7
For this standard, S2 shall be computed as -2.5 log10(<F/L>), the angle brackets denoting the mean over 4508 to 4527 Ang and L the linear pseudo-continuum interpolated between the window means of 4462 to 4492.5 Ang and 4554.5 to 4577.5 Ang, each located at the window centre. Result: -0.08 mag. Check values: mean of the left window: 20.8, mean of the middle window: 24.1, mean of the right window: 24.2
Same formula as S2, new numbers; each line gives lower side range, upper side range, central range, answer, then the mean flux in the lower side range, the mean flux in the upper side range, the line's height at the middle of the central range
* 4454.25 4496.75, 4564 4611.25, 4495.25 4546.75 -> -0.05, 19.7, 23.6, 21.3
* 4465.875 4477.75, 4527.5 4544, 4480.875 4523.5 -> -0.14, 20.1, 20.2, 20.2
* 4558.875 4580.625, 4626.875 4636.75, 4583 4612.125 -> 0.04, 23.9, 25.4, 24.6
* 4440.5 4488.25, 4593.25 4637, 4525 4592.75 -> 0.03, 19.5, 24.9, 22.9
